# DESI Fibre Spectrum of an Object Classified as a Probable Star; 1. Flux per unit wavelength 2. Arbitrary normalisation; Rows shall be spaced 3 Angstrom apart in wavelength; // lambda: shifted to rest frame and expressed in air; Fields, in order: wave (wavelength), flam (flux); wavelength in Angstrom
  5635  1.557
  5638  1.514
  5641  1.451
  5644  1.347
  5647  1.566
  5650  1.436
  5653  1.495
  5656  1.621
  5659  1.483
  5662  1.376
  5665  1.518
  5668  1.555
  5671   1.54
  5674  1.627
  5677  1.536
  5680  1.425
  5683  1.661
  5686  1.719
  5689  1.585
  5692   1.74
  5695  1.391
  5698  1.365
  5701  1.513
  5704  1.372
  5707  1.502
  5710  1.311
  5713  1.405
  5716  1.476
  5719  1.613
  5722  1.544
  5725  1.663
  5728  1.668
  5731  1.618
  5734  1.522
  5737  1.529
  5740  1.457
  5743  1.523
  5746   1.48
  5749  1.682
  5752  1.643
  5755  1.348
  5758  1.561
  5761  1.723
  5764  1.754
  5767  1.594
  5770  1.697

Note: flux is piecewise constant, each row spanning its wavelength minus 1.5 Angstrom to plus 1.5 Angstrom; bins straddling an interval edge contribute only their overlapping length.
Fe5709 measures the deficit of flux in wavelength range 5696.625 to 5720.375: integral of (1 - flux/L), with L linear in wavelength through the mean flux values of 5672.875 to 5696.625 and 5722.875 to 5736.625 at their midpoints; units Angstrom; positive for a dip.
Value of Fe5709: 2.3 Angstrom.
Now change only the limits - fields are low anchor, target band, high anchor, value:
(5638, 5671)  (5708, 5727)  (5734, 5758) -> 0.1 Angstrom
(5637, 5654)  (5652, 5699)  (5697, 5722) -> -2.7 Angstrom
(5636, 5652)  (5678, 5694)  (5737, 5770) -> -1.1 Angstrom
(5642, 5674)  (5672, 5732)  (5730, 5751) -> -0.5 Angstrom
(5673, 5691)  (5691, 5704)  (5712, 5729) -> 0.9 Angstrom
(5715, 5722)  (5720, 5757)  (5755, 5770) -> 0.7 Angstrom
